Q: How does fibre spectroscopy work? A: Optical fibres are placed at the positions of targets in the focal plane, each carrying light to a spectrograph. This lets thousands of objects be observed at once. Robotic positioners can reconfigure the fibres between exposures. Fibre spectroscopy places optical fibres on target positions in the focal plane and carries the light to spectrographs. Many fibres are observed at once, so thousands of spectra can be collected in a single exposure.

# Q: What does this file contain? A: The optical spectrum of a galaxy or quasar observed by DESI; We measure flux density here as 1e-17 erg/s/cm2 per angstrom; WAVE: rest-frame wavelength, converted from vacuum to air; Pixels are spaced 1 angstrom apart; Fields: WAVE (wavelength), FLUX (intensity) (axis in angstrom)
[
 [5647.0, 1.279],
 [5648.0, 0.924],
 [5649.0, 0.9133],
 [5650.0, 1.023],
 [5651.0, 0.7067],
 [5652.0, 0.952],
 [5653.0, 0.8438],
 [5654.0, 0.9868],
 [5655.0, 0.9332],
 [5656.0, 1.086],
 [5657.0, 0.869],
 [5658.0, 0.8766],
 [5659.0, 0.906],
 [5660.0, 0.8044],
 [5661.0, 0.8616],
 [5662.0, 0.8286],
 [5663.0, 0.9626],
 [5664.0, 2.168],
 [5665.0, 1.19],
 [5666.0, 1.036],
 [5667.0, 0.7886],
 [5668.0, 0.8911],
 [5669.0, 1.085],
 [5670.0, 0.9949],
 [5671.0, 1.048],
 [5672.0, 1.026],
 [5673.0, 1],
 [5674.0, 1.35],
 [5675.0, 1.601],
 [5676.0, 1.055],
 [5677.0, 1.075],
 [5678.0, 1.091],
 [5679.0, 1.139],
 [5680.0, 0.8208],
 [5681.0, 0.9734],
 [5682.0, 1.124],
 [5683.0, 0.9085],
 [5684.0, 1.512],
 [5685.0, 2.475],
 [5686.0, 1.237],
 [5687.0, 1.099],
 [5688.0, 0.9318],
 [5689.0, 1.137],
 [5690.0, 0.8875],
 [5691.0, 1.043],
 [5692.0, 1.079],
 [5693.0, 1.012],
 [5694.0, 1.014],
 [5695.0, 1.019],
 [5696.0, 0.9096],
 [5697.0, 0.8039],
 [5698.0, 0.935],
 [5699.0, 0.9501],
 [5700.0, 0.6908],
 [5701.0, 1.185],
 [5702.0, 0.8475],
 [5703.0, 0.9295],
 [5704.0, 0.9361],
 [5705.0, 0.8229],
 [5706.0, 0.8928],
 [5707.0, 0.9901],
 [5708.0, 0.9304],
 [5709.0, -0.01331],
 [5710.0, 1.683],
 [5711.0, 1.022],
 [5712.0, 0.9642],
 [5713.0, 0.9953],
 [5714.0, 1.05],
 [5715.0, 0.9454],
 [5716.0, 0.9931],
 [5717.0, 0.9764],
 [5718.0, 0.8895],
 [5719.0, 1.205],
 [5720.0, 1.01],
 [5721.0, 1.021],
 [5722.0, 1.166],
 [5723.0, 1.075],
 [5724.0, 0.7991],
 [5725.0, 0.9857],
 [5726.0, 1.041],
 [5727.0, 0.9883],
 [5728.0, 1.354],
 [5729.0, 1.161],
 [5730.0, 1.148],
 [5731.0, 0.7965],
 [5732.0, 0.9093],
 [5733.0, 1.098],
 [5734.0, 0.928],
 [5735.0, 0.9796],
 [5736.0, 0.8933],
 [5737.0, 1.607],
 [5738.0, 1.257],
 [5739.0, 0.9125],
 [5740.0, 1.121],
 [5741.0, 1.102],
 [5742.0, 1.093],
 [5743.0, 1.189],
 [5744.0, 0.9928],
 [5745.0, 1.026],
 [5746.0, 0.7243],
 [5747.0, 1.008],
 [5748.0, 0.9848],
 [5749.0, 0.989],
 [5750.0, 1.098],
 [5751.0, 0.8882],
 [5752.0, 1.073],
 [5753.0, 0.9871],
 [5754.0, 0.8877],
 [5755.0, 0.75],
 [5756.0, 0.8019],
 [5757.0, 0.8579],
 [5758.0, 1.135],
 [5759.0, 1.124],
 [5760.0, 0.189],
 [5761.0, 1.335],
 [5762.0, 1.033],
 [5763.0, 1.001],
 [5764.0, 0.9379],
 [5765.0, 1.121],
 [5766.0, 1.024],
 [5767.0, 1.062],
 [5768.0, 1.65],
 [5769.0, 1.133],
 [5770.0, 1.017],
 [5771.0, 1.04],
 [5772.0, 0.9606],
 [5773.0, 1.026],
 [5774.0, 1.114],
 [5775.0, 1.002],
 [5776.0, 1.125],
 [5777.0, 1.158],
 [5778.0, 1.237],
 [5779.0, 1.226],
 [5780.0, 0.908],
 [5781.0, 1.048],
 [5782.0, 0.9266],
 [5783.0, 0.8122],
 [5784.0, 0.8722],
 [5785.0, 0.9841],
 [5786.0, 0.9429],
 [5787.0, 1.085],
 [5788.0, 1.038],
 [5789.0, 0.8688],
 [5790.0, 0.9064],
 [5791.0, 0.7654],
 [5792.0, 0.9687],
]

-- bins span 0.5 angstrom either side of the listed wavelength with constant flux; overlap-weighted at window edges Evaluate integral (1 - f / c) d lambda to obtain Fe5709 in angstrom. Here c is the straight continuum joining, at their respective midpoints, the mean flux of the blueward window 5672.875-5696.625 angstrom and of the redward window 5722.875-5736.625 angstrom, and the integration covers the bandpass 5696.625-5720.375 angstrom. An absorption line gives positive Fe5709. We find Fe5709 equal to 2.9 angstrom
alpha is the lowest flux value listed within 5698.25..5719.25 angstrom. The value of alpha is -0.01331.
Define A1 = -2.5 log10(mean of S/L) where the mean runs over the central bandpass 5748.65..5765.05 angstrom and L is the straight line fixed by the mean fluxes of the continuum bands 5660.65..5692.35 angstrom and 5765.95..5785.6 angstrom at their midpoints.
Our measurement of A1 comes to 0.14 mag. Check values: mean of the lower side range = 1.14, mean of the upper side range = 1.07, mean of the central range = 0.949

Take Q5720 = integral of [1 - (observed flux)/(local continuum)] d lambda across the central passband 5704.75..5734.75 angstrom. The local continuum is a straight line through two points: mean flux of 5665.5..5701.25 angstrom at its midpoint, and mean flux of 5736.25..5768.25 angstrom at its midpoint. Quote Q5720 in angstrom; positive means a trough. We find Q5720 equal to 1.6 angstrom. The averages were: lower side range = 1.08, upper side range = 1.02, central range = 0.996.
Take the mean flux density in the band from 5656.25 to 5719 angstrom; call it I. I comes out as 1.04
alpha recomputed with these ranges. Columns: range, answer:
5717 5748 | 0.7243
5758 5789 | 0.189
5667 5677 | 0.7886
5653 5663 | 0.8044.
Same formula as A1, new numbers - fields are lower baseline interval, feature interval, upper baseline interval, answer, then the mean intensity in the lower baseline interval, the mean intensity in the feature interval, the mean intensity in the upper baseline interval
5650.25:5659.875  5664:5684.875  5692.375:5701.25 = -0.226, 0.906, 1.14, 0.942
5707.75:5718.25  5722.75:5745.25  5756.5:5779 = -0.074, 0.951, 1.06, 1.06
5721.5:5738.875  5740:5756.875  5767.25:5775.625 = 0.117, 1.07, 0.976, 1.12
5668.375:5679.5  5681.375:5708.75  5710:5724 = 0.051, 1.13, 1.04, 1.04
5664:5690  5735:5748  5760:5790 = 0.012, 1.16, 1.07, 1.04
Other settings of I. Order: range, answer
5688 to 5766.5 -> 0.991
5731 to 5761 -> 0.989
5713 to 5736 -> 1.02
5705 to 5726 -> 0.977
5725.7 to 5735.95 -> 1.03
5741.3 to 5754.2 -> 1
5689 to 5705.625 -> 0.947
